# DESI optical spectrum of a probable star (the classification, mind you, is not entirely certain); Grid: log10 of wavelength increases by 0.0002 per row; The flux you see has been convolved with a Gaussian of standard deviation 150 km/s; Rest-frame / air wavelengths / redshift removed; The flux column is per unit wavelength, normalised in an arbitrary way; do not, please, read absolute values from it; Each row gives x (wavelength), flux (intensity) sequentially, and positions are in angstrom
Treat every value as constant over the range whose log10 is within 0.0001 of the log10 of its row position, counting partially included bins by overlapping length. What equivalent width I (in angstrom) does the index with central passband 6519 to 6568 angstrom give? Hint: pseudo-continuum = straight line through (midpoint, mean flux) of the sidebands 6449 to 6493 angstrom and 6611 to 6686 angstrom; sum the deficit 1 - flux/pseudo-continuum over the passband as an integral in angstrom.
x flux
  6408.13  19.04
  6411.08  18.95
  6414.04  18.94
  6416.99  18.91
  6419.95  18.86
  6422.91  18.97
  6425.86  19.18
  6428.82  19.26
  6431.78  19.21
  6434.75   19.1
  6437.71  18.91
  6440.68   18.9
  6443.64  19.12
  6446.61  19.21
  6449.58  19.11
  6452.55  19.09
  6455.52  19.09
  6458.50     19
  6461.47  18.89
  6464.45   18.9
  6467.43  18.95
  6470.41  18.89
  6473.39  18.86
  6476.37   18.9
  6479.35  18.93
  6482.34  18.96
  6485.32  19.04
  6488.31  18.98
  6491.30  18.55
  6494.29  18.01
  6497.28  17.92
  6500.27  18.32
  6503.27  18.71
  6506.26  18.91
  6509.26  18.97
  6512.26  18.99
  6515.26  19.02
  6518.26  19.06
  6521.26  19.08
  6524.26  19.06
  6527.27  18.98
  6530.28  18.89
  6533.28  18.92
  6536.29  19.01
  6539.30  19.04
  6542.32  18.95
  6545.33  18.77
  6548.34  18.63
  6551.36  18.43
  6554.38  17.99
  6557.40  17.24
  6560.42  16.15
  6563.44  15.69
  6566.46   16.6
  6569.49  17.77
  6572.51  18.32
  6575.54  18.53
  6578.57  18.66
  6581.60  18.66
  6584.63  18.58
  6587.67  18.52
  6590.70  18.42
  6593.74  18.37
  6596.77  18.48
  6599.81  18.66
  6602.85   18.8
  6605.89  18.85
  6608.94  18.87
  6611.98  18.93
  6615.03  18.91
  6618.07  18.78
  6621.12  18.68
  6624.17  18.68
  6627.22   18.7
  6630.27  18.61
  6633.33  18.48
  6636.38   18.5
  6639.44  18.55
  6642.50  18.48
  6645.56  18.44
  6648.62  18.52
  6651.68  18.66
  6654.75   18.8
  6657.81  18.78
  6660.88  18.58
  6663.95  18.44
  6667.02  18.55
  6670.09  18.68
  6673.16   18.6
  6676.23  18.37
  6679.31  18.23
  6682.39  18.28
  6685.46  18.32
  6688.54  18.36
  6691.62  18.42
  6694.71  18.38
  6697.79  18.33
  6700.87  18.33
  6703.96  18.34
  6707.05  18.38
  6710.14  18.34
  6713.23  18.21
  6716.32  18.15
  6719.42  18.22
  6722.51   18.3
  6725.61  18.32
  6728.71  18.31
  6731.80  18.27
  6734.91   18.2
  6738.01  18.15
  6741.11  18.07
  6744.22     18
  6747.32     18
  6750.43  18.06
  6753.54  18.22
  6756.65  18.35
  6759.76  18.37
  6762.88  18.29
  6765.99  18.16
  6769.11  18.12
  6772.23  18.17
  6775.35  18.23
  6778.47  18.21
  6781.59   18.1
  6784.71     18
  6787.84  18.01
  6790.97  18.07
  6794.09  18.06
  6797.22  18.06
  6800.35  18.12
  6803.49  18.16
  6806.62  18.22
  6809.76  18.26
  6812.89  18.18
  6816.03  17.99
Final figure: 1.5 angstrom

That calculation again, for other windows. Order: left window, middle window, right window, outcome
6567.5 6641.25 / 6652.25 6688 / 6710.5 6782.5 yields -0.2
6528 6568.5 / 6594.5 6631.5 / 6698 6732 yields -1.2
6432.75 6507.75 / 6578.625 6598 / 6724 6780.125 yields 0.1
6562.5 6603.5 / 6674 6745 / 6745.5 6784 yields -0.4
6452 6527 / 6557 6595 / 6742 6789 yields 1.6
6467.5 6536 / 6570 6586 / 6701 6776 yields 0.1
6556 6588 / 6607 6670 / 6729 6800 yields -2.9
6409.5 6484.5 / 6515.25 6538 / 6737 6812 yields -0.3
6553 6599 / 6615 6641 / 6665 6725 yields -0.8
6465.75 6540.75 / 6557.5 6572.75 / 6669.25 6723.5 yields 1.5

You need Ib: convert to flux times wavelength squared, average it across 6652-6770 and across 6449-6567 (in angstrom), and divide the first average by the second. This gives 1.05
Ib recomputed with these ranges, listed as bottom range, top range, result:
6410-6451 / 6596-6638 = 1.04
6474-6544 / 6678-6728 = 1.03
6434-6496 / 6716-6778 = 1.05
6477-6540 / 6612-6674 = 1.03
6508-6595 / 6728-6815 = 1.06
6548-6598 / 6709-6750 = 1.06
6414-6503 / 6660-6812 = 1.05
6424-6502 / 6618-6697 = 1.04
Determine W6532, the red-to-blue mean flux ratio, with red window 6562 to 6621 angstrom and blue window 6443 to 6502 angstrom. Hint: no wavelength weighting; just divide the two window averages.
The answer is 1.0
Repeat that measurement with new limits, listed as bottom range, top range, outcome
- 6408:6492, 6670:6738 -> 0.96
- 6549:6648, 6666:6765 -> 1.00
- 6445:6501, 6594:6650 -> 0.99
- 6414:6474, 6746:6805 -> 0.95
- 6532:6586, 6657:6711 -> 1.02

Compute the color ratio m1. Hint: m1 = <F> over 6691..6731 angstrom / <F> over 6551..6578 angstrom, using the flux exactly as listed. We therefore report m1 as 1.1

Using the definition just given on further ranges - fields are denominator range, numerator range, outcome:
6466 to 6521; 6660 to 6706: 0.98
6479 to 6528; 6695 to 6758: 0.97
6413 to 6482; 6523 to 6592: 0.96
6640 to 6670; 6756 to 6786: 0.98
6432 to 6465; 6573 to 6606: 0.98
